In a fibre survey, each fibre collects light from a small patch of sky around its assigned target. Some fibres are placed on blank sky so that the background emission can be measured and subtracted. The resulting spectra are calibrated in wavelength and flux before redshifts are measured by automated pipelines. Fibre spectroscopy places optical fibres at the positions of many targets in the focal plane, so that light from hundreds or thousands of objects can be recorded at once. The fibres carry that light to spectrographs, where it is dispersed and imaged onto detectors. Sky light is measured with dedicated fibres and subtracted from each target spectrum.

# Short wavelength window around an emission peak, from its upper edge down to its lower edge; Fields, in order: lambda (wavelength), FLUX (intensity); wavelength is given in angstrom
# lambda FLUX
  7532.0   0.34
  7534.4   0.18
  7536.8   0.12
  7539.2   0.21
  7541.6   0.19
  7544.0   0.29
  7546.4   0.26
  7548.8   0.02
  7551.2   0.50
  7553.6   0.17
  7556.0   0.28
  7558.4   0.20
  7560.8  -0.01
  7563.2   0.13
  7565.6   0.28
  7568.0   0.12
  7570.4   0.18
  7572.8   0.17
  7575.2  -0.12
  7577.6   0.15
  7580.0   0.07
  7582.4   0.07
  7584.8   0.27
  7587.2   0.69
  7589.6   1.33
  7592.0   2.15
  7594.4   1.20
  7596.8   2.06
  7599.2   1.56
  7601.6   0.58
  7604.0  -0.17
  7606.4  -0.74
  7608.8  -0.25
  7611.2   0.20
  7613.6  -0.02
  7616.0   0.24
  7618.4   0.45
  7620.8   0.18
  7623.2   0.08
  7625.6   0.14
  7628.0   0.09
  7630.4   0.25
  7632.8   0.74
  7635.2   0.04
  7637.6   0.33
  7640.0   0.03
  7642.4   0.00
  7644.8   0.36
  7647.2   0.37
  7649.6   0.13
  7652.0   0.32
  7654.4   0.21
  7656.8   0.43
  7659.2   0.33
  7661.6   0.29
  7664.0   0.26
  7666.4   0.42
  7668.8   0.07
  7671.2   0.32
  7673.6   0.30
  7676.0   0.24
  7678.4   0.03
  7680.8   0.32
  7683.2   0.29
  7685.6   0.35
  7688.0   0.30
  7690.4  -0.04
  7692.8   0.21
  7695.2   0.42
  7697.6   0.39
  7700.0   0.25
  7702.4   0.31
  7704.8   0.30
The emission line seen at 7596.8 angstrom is [O II]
